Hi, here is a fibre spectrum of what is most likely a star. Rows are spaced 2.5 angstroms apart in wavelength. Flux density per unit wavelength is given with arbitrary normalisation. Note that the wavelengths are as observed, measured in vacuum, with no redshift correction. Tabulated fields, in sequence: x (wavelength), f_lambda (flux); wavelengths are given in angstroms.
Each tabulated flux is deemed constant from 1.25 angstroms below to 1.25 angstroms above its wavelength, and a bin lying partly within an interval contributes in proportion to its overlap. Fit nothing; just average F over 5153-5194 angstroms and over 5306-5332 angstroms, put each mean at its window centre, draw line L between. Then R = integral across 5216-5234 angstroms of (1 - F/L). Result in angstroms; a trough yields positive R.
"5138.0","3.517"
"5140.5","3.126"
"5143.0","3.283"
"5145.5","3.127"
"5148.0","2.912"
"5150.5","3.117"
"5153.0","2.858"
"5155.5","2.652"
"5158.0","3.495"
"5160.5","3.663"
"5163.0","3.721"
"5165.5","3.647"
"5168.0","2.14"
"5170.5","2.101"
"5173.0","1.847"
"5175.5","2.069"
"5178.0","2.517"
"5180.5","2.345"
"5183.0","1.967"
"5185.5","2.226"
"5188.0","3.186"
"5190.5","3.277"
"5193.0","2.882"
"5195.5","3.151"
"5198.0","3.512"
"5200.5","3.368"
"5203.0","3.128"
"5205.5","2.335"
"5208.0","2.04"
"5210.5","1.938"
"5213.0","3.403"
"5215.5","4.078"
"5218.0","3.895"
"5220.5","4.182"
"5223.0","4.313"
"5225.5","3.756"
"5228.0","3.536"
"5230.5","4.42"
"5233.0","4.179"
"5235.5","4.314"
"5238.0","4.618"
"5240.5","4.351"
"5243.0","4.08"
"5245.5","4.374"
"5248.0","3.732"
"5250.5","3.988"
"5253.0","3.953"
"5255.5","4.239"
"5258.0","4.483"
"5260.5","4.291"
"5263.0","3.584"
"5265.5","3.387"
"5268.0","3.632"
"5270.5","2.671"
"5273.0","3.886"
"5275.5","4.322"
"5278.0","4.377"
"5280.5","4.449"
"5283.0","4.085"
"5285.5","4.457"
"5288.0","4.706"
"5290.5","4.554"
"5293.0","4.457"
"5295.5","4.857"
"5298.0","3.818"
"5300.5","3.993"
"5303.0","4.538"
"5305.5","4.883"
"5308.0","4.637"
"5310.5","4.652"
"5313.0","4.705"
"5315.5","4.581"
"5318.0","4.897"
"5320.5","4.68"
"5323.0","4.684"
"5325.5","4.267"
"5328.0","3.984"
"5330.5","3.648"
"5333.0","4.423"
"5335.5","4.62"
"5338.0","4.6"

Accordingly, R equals -3.7 angstroms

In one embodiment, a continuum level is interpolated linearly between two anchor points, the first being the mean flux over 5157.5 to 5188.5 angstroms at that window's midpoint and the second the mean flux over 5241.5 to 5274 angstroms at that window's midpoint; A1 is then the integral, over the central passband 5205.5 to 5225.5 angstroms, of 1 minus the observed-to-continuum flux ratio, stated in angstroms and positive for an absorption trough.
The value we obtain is -0.5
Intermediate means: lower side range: 2.65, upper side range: 3.87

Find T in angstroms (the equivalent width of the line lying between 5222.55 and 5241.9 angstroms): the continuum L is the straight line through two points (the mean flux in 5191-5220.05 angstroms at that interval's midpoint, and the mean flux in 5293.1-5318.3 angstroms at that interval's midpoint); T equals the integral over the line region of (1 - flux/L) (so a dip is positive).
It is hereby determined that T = -3.8 angstroms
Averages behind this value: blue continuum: 3.1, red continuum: 4.54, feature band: 4.18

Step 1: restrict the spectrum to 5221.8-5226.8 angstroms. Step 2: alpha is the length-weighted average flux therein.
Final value 4.03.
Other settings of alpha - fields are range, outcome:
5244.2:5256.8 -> 4.06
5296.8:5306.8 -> 4.31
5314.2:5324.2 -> 4.71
